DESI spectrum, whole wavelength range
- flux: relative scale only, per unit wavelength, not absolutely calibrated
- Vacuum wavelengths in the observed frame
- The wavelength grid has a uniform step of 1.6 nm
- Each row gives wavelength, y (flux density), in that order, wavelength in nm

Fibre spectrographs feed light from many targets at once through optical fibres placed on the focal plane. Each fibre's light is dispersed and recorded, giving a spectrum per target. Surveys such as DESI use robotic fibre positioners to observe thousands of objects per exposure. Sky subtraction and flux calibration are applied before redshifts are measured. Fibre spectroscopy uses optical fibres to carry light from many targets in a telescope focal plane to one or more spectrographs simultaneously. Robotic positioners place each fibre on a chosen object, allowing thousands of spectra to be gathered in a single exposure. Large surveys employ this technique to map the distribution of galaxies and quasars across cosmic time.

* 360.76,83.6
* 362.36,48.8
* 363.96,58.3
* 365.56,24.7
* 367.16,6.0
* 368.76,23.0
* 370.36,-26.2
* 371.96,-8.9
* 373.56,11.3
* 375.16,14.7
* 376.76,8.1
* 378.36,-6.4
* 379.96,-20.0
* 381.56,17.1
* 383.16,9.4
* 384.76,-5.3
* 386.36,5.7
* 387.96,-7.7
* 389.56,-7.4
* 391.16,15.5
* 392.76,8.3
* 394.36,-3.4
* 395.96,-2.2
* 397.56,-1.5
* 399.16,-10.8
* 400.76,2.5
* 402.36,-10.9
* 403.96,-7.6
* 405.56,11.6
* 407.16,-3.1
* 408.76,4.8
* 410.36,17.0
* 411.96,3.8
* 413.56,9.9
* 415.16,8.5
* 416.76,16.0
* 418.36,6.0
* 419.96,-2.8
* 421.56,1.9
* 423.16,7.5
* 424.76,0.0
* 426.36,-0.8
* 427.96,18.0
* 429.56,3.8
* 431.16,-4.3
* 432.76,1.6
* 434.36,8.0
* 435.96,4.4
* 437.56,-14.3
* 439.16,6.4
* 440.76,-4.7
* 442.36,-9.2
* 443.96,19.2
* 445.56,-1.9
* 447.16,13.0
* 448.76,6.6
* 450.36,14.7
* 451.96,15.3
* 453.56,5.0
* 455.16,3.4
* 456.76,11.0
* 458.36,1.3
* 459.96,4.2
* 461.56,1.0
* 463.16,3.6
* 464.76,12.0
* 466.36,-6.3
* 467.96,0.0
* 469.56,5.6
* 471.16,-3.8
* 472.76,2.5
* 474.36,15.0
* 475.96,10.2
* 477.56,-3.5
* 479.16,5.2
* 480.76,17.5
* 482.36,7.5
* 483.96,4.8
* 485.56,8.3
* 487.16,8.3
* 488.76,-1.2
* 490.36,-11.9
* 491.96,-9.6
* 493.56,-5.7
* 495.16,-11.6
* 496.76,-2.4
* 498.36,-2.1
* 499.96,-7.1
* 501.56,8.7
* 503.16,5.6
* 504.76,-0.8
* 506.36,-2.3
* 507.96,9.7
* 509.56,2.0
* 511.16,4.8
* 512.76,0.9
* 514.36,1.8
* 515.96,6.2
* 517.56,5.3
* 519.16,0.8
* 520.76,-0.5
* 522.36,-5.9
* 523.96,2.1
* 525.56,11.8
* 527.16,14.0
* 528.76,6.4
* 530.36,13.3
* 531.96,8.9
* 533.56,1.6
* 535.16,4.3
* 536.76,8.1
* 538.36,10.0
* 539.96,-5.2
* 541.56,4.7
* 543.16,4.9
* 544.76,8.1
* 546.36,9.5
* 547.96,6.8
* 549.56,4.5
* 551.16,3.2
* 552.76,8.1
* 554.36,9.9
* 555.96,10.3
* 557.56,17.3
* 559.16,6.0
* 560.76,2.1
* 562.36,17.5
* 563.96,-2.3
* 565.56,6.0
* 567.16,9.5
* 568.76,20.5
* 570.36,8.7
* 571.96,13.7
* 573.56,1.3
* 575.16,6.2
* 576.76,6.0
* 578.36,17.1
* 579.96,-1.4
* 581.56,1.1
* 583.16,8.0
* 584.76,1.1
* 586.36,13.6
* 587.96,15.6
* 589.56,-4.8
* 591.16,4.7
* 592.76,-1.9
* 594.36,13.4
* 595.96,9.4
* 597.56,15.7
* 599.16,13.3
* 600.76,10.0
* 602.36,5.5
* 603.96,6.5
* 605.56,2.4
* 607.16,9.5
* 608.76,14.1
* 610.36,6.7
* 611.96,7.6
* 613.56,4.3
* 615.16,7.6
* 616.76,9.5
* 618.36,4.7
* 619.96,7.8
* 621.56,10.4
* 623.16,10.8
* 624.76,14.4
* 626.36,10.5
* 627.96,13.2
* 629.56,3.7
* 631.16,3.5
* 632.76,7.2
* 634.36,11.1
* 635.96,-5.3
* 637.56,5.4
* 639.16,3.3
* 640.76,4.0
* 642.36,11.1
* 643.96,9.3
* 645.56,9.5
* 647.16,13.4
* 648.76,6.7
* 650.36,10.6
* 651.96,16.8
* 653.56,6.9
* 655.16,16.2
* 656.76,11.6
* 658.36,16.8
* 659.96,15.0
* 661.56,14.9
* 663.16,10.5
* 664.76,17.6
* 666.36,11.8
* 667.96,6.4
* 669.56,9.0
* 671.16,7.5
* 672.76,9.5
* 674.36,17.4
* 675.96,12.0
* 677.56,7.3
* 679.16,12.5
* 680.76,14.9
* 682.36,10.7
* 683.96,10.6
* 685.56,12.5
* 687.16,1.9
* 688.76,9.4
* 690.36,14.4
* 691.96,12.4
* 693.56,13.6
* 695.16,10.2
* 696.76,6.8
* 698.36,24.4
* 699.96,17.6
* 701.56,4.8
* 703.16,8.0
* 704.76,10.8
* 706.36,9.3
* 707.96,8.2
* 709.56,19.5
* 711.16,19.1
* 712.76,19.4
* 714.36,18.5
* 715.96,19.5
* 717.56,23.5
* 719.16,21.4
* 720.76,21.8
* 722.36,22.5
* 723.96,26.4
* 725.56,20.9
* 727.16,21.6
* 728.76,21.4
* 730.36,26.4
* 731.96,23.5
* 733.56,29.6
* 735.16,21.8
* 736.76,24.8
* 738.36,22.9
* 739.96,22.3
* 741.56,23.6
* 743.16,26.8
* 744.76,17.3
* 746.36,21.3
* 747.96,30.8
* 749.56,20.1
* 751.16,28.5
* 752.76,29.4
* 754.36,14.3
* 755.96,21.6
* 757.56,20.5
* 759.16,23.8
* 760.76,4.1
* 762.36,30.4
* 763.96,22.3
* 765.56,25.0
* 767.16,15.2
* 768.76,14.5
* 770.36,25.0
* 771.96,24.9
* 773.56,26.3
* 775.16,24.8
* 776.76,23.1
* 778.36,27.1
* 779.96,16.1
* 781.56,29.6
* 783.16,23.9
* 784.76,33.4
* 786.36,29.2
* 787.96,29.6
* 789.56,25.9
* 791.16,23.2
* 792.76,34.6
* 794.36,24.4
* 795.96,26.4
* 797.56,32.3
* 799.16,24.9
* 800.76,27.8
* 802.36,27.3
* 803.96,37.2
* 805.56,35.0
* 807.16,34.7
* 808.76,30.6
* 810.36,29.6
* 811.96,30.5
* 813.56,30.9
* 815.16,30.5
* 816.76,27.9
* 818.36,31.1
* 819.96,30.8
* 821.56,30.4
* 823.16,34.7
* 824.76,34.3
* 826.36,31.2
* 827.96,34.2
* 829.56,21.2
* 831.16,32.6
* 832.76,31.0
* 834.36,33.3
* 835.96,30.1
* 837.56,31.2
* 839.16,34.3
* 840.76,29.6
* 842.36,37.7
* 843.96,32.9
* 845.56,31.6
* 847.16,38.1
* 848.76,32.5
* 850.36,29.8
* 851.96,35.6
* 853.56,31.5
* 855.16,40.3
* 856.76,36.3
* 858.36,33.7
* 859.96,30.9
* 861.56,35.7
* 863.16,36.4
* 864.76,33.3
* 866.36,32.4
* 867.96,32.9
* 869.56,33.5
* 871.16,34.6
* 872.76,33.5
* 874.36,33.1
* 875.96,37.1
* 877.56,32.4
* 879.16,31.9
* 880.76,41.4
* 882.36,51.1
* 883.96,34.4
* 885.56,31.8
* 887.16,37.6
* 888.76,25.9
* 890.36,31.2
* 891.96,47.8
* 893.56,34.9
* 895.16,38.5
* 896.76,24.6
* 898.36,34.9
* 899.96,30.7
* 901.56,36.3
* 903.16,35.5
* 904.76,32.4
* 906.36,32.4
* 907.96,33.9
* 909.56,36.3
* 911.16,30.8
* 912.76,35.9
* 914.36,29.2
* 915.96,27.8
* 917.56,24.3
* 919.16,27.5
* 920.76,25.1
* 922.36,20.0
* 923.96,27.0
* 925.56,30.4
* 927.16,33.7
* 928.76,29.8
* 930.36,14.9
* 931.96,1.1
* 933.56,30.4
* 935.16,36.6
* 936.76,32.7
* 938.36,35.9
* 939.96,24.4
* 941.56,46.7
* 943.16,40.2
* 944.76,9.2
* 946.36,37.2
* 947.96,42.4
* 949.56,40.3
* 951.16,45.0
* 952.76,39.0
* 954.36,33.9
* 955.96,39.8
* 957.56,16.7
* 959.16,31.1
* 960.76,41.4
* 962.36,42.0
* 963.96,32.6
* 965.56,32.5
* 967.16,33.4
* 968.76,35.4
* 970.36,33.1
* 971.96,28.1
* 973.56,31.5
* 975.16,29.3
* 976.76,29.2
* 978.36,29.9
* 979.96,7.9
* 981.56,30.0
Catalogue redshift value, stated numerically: 0.783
